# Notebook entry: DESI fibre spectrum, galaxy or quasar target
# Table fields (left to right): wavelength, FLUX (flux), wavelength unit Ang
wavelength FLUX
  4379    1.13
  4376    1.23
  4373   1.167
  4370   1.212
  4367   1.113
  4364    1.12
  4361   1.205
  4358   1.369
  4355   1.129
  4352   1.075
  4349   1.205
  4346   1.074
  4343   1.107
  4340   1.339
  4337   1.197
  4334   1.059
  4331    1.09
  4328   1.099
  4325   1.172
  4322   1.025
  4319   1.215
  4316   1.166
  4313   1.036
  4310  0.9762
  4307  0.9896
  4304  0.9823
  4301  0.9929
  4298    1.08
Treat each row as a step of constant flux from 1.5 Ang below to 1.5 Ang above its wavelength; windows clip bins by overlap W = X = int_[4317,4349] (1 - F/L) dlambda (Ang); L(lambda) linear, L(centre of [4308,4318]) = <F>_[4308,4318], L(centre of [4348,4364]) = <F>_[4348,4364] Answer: -0.6 Ang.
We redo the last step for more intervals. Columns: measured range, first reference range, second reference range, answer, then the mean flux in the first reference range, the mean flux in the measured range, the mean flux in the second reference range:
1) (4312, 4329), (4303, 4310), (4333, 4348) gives -1.1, 0.984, 1.12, 1.16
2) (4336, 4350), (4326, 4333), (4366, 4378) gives -0.7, 1.1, 1.18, 1.18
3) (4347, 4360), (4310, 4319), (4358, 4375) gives -0.3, 1.1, 1.19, 1.18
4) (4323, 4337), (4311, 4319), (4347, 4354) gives 0.1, 1.11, 1.11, 1.13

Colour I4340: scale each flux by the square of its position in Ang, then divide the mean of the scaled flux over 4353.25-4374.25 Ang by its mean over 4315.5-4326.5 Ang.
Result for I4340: 1.06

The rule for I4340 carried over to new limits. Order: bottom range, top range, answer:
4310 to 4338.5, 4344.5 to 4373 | 1.07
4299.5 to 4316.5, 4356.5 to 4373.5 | 1.21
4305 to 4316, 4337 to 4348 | 1.17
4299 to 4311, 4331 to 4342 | 1.21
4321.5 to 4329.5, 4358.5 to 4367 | 1.08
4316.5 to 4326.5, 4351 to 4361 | 1.07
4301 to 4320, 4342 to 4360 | 1.13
